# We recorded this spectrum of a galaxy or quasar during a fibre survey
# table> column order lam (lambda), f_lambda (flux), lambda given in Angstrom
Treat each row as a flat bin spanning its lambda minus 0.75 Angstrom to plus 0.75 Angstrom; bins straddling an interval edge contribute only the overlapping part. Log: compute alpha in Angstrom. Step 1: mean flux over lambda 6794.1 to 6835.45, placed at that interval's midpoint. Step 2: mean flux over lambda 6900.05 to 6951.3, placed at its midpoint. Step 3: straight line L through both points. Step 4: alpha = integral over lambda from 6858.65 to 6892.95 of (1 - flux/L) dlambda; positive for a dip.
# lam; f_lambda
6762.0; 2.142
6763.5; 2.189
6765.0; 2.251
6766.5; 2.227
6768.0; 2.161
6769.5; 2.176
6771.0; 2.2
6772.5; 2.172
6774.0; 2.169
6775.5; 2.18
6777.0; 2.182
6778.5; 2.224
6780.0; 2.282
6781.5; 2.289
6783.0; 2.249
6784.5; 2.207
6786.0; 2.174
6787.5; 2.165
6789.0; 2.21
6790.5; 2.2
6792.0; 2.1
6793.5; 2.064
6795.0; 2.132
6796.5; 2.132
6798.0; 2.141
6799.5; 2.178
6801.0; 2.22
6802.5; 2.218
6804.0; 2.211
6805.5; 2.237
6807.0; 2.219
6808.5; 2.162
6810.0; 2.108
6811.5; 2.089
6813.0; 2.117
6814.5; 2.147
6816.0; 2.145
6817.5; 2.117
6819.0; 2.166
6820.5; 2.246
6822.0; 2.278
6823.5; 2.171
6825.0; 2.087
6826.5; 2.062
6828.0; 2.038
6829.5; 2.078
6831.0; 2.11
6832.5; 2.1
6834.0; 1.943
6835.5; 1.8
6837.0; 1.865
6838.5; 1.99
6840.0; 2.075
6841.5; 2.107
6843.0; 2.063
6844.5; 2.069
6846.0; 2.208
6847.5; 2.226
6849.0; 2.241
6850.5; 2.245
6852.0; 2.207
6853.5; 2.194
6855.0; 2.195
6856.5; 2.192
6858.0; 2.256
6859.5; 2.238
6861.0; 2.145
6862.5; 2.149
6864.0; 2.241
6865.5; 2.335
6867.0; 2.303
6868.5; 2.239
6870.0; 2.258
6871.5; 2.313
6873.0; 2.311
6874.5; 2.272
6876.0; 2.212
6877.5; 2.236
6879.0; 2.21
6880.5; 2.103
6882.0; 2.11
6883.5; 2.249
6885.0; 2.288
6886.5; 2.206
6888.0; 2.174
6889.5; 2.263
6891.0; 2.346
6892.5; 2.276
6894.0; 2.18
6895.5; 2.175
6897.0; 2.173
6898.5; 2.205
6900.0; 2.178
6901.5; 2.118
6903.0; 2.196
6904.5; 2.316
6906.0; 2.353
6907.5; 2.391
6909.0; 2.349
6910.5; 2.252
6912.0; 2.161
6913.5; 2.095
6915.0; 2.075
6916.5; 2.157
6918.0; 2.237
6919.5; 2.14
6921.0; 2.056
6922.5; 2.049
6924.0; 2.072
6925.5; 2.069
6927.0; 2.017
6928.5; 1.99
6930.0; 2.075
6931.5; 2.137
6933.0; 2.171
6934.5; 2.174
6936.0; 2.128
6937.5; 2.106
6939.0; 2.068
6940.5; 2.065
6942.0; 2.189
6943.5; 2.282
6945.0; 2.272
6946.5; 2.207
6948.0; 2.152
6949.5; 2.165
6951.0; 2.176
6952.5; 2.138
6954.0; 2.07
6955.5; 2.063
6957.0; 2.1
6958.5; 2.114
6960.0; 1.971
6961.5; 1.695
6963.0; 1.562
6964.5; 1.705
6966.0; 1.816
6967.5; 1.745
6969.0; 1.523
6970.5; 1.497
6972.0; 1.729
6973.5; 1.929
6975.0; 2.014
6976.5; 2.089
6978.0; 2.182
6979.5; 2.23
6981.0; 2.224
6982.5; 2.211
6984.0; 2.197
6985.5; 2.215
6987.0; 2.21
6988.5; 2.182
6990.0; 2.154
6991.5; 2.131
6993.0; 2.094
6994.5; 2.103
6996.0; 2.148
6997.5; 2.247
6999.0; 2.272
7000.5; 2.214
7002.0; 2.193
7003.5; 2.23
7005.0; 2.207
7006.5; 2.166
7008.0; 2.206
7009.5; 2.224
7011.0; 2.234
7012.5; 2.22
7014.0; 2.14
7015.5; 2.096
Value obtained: -1.4 Angstrom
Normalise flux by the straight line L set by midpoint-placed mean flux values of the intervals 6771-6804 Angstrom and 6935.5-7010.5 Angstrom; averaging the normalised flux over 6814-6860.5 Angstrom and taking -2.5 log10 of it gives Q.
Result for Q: 0.02 mag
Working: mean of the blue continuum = 2.19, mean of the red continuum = 2.08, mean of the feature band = 2.12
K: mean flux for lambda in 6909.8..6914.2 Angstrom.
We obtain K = 2.17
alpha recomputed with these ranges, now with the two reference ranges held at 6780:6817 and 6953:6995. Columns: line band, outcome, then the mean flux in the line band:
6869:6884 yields -1.0 Angstrom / 2.23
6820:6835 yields 0.3 Angstrom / 2.1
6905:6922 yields -1.2 Angstrom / 2.21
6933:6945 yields -0.7 Angstrom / 2.15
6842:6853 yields -0.3 Angstrom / 2.18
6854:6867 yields -0.7 Angstrom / 2.22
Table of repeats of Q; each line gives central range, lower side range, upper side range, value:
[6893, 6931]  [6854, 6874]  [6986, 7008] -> 0.03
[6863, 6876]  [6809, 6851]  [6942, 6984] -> -0.10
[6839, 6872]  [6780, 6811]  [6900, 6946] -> -0.02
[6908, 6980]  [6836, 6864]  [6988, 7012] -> 0.06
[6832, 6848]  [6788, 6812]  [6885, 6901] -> 0.08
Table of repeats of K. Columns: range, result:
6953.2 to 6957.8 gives 2.08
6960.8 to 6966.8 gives 1.69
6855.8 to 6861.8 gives 2.21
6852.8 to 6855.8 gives 2.19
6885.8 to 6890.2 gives 2.21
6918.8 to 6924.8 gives 2.08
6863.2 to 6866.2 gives 2.28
